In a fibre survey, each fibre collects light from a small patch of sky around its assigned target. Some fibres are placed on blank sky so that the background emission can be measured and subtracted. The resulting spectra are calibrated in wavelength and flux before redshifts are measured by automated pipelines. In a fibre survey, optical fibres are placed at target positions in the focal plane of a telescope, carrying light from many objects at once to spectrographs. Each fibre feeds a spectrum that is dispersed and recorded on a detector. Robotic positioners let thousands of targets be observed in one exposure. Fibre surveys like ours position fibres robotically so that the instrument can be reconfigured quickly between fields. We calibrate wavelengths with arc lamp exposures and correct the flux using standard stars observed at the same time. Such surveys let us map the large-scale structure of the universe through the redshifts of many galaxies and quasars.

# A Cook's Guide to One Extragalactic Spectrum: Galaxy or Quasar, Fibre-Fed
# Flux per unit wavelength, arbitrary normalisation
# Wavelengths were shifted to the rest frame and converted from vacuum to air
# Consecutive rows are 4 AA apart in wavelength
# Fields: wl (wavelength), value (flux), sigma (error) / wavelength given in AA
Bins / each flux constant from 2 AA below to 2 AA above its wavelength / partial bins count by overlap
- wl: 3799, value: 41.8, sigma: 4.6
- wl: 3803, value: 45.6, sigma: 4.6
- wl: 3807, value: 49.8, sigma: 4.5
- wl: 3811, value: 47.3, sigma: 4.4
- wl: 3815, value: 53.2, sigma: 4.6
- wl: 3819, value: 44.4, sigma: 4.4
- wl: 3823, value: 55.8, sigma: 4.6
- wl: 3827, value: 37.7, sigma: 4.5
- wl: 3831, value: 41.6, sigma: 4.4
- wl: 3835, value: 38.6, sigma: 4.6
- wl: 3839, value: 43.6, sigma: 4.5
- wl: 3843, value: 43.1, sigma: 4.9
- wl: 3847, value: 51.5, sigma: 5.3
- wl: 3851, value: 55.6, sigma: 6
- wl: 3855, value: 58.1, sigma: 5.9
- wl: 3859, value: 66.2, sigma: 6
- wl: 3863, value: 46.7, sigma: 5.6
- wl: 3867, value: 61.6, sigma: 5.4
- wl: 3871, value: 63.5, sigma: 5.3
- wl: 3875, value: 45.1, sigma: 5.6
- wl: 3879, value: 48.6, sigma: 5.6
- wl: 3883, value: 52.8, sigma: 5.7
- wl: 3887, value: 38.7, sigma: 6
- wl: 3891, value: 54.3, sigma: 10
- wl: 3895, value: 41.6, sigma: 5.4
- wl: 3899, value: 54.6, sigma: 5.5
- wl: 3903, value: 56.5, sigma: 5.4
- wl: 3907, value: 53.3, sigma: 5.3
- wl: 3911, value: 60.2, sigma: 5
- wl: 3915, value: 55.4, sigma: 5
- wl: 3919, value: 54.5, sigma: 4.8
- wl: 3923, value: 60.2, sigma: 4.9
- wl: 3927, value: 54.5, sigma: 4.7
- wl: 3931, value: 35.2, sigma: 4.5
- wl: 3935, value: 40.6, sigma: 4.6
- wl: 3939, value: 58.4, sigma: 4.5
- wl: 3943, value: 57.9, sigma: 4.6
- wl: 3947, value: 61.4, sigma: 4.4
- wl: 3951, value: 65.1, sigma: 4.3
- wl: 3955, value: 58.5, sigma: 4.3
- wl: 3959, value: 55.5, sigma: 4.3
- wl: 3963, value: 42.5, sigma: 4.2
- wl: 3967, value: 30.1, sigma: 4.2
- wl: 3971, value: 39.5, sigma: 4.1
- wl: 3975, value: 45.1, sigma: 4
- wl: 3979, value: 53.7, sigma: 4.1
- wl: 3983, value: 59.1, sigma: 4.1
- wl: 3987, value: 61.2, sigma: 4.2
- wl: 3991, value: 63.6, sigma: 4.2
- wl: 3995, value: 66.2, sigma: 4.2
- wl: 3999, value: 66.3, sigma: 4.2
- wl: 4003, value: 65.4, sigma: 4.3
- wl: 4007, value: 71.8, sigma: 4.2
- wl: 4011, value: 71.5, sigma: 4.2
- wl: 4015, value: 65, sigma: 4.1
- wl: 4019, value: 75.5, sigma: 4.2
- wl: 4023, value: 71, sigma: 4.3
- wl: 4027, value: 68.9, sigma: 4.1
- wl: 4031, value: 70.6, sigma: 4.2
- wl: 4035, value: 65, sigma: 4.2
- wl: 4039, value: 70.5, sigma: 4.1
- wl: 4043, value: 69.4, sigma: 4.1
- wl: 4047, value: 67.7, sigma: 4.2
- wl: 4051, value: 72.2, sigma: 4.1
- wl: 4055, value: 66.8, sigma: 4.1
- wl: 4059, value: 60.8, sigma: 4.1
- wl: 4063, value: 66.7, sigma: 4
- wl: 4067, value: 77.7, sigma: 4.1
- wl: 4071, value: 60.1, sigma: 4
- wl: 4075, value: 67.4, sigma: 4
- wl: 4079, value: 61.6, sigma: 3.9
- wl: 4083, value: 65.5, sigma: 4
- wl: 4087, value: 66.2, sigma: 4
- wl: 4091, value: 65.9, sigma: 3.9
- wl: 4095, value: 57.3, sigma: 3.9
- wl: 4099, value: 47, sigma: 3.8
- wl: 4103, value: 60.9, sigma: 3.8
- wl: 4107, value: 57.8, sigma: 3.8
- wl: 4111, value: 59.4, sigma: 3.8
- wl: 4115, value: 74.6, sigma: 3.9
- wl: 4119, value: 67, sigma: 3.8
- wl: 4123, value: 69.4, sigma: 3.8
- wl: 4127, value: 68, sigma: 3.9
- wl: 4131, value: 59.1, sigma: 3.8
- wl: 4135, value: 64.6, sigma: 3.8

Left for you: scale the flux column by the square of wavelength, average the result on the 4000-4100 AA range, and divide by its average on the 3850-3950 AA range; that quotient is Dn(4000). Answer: 1.35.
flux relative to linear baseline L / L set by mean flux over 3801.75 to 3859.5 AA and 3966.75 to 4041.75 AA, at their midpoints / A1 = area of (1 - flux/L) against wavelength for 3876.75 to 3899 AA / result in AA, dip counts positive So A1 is 2.24 AA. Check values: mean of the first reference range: 48.4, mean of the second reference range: 62.9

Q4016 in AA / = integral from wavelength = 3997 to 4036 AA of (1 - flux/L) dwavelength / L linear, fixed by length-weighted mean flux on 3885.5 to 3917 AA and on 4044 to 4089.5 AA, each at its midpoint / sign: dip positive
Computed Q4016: -4.4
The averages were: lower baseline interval 52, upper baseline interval 66.7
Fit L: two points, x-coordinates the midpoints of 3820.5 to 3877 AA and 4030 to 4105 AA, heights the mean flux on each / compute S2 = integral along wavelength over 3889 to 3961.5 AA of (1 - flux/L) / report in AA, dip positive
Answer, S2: 1.9 AA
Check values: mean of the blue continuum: 50.6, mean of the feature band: 54.2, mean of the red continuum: 65.2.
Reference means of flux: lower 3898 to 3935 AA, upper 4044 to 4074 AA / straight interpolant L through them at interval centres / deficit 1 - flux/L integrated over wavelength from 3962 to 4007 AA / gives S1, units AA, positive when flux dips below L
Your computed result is 3.9 AA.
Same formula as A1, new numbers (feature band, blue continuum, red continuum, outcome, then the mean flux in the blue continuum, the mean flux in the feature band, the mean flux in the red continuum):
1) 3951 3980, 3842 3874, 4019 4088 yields 6.9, 55.9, 47.5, 67.8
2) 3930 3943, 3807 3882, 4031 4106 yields 2.0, 50.1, 47.5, 65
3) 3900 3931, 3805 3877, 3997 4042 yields 1.7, 50.2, 54.9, 69.2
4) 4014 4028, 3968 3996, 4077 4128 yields -3.3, 54.2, 70.5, 63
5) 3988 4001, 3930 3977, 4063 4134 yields -2.8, 49.4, 65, 63.9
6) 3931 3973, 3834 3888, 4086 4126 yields 4.0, 51.4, 50.2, 62.6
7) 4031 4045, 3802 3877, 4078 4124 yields -2.1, 50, 68.6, 62.6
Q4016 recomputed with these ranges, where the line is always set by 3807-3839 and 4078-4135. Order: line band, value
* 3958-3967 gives 1.7 AA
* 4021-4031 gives -2.1 AA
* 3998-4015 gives -3.5 AA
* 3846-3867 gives -3.8 AA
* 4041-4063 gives -2.9 AA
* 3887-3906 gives -0.1 AA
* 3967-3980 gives 2.8 AA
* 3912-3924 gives -1.2 AA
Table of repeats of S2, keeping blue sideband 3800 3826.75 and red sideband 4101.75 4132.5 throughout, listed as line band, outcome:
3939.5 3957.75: -1.55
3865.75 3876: -1.22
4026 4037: -1.47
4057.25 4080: -1.42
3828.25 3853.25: 2.14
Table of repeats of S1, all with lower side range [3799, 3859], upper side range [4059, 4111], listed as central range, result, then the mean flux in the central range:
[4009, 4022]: -2.7 AA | 70.7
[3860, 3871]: -1.5 AA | 56.9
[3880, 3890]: 0.8 AA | 46.9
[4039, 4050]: -1.6 AA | 69.2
